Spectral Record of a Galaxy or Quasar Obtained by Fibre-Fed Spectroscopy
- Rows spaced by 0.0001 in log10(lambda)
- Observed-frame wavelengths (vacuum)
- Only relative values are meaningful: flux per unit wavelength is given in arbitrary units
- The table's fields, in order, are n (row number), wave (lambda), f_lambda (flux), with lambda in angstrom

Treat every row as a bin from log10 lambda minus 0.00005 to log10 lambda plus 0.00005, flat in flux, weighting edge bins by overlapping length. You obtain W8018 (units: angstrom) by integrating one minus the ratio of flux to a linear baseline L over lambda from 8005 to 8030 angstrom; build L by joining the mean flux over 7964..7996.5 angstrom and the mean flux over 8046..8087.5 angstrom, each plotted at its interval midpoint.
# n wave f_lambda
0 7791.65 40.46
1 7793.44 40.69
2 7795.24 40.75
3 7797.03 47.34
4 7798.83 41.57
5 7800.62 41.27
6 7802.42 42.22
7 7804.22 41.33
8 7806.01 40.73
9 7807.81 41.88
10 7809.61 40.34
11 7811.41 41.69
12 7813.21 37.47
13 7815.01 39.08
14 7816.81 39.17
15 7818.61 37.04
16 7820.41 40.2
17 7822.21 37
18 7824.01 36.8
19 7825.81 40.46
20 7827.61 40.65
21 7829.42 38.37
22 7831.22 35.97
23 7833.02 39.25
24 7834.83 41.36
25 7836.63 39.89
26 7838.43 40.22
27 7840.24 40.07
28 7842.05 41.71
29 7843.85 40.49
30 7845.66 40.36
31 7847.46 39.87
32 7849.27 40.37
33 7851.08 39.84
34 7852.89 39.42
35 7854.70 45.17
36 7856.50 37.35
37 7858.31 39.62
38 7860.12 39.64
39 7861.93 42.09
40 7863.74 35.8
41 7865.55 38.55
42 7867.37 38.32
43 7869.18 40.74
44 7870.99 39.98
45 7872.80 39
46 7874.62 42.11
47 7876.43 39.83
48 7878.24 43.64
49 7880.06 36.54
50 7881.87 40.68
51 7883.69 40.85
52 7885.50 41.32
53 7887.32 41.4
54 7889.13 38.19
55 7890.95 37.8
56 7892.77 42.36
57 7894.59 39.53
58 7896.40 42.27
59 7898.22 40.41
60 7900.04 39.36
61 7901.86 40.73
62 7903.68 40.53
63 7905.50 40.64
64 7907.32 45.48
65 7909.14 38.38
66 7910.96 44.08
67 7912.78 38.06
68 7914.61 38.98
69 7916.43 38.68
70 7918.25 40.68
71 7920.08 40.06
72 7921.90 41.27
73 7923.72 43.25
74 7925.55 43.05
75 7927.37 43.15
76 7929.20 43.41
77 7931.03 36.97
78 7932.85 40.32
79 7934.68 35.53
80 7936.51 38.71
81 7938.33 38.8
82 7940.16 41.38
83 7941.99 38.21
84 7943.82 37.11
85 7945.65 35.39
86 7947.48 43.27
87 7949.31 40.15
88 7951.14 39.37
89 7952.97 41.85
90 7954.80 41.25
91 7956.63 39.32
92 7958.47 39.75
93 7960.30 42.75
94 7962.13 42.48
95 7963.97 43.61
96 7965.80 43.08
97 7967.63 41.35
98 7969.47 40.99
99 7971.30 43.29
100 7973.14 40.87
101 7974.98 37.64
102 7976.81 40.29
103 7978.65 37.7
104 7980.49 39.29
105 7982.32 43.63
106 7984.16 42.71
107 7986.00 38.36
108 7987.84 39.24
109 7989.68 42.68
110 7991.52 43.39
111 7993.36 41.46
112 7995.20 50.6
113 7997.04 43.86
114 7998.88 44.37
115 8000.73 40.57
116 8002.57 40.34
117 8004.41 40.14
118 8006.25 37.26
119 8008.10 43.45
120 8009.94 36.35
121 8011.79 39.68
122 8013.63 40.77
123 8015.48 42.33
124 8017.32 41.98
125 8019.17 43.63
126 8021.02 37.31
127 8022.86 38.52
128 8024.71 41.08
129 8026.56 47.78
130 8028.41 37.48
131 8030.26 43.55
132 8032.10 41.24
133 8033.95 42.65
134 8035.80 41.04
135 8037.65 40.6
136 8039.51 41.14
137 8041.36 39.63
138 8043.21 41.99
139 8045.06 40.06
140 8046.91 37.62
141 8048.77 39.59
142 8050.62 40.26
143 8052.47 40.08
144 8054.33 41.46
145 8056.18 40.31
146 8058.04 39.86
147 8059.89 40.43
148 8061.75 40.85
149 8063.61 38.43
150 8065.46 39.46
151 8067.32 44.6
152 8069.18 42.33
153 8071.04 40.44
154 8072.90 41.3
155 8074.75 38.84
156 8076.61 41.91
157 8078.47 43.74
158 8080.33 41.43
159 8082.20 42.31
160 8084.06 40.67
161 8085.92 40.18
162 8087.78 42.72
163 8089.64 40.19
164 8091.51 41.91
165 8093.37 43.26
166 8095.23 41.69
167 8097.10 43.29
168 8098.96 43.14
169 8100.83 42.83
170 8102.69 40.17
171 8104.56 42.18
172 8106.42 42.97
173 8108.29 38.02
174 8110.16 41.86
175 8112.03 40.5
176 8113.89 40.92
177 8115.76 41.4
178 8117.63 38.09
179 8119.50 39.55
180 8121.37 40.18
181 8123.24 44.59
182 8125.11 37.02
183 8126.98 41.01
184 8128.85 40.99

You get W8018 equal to 0.4 angstrom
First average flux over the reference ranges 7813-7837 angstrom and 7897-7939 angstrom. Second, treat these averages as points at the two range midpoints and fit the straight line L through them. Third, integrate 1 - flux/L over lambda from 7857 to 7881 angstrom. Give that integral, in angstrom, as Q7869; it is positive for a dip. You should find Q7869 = 0.0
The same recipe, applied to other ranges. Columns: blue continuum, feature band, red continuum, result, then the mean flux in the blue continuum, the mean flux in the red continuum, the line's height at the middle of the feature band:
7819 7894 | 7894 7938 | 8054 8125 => -0.4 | 39.8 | 41.2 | 40.2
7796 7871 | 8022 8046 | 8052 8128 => -0.2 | 40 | 41.1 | 40.9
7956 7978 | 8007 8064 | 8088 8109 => 1.2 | 41.3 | 41.9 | 41.6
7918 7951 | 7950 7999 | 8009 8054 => -1.6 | 40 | 40.7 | 40.3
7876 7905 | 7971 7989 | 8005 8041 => 0.2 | 40.4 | 40.9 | 40.7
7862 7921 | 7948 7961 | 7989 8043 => 0.1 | 40.2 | 41.5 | 40.9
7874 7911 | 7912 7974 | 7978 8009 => 1.1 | 40.7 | 41.7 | 41.2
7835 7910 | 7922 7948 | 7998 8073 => 0.4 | 40.3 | 40.8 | 40.5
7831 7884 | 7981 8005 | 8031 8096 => -1.0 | 40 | 41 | 40.6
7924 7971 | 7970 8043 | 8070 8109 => -0.5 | 40.5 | 41.6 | 41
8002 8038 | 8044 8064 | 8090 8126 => 0.5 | 40.9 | 41.2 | 41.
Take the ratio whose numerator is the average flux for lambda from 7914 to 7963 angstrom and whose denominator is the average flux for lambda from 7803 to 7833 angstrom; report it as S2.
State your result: 1.0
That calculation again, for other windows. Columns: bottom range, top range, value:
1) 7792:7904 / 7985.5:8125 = 1.03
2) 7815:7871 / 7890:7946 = 1.02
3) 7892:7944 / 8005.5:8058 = 1.01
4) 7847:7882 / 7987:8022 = 1.04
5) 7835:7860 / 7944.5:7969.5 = 1.02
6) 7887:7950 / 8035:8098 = 1.02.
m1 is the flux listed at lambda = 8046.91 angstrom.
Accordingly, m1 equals 37.62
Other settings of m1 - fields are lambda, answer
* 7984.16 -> 42.71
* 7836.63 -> 39.89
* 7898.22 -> 40.41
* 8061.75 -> 40.85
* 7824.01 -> 36.8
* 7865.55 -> 38.55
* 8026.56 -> 47.78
